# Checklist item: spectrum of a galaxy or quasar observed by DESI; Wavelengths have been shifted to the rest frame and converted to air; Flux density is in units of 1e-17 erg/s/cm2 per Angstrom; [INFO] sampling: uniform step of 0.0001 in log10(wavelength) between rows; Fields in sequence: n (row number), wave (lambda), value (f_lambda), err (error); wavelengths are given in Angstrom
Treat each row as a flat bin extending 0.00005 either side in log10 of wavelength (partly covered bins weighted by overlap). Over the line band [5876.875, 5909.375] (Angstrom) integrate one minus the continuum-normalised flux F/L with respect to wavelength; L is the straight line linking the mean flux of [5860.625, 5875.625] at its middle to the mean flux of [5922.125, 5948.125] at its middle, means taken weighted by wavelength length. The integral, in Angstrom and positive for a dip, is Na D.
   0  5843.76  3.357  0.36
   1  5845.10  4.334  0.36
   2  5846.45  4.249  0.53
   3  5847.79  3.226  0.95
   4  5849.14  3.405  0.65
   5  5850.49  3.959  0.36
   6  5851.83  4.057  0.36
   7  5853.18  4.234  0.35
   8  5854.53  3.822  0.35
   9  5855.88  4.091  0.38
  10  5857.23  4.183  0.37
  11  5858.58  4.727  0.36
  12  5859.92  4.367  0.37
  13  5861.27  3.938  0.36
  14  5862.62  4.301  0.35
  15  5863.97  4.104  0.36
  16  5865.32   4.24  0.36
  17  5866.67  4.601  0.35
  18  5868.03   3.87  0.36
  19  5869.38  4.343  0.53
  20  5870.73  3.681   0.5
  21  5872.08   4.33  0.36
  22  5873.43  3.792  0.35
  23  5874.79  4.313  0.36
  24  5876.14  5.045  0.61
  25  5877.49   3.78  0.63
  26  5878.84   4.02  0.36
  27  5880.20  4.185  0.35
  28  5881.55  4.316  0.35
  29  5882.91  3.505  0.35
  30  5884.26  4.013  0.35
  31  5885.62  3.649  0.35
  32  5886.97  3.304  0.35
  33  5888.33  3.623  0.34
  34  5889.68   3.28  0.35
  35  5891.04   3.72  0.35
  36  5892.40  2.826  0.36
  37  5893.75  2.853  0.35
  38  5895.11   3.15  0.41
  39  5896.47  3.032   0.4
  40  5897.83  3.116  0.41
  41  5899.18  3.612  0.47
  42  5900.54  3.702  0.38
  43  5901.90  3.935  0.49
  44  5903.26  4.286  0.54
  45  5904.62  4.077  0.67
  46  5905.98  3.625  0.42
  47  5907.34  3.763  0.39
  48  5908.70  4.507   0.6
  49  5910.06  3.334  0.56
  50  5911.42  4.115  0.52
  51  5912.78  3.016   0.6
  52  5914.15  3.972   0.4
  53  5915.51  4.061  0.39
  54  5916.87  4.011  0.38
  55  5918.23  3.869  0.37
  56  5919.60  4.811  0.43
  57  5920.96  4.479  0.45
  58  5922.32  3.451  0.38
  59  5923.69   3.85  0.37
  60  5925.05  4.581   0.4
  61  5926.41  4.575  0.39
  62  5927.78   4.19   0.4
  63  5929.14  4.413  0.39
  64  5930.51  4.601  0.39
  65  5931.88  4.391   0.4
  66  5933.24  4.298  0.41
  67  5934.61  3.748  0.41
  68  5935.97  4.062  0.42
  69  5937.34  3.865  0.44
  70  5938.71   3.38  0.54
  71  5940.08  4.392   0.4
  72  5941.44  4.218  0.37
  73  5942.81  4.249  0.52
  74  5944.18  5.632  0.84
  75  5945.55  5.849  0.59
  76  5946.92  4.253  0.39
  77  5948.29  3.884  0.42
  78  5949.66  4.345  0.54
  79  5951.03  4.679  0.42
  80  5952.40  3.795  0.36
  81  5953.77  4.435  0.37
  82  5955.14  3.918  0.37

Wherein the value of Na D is 4.2 Angstrom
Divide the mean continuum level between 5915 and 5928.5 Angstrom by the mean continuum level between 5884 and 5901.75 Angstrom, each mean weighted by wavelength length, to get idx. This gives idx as 1.2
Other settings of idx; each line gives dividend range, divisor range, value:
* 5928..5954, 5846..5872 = 1.06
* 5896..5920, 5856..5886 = 0.92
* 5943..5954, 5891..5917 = 1.27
